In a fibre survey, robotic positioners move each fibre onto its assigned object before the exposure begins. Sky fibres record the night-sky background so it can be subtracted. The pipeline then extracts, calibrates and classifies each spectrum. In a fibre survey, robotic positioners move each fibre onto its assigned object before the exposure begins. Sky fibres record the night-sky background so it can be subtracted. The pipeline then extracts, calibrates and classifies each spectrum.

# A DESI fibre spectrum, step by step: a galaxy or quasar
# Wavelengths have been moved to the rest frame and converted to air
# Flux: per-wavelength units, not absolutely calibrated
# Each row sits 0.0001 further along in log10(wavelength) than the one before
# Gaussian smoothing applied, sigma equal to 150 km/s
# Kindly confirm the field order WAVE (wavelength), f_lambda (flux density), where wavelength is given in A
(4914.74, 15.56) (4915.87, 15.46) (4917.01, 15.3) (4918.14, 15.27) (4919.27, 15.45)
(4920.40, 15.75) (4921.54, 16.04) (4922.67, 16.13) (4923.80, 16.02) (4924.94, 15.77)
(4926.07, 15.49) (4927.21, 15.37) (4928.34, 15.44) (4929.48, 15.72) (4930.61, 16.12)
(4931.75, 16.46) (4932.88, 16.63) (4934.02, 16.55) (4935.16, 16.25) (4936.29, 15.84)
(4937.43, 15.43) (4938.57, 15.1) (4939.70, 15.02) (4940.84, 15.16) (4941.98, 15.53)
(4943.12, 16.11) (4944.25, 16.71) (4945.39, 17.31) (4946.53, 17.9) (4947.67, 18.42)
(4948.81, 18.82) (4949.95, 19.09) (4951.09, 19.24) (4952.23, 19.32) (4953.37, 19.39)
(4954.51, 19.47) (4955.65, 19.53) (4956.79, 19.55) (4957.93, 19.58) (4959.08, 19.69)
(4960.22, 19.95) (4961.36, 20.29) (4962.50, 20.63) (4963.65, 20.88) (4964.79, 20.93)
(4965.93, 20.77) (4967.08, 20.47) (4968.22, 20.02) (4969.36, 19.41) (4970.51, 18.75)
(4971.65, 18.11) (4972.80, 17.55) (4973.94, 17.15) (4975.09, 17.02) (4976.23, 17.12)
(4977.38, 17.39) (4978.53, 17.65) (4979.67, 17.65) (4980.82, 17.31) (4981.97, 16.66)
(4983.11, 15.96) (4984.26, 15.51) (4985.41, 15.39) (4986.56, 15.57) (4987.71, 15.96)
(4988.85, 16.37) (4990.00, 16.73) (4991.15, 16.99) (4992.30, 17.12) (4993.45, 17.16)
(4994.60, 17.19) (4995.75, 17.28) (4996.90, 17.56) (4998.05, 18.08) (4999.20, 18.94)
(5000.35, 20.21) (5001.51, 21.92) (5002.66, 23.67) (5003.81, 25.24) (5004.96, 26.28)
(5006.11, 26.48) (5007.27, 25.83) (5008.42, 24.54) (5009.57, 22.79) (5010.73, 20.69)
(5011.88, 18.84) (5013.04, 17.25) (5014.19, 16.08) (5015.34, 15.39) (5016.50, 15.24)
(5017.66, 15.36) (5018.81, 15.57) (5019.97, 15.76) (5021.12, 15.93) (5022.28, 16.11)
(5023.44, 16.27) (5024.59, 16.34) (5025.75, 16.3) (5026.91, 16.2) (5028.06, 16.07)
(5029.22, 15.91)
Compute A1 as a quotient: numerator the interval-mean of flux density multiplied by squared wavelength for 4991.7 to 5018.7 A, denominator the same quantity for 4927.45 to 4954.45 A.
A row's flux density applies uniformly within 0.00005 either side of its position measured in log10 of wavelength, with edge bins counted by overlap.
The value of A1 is 1.2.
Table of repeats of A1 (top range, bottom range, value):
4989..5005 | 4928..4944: 1.25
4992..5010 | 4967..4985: 1.22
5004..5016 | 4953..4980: 1.14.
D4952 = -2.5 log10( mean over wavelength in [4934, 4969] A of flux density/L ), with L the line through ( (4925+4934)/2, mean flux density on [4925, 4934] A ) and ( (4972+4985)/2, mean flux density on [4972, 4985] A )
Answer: -0.12 mag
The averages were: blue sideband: 15.9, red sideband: 17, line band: 18.4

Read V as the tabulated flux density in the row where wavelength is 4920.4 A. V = 15.75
